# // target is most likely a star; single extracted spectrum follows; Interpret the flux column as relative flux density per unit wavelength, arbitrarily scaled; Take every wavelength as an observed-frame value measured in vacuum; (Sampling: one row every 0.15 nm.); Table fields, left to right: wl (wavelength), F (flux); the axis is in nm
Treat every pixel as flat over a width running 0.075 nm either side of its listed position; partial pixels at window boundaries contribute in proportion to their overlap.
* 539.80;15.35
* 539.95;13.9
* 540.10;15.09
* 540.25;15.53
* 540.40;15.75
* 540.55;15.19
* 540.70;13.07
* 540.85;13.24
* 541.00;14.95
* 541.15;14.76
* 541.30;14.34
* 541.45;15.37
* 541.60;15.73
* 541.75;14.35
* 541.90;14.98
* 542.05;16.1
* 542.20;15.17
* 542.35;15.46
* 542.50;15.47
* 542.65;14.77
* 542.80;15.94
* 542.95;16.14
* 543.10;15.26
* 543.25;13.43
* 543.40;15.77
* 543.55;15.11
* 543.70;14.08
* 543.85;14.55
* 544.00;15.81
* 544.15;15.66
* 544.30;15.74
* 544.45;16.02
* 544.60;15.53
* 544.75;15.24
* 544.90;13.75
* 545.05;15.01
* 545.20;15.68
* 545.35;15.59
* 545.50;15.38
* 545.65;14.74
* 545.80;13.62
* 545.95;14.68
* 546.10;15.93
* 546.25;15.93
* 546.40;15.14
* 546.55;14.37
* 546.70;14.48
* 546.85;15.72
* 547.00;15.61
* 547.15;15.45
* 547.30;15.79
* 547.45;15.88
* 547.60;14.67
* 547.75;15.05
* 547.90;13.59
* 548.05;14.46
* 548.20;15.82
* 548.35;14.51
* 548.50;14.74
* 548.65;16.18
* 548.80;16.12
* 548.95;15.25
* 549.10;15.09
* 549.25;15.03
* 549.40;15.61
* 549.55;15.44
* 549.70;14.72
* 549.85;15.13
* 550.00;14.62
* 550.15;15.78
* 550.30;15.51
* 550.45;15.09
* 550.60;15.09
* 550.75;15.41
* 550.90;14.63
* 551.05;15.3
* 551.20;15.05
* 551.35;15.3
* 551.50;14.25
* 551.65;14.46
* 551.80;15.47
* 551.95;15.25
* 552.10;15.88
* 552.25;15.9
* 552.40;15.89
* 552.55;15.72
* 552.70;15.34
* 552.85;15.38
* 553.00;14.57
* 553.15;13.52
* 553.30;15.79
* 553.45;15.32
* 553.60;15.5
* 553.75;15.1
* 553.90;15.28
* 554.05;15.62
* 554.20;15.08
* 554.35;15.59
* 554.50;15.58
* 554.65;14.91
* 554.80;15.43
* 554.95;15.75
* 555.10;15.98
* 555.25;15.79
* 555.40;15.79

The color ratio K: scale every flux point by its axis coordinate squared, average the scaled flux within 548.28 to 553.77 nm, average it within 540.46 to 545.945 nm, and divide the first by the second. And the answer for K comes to 1.0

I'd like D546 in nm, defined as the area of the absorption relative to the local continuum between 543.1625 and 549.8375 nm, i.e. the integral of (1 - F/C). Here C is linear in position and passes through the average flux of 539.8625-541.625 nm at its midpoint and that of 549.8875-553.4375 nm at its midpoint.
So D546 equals -0.08 nm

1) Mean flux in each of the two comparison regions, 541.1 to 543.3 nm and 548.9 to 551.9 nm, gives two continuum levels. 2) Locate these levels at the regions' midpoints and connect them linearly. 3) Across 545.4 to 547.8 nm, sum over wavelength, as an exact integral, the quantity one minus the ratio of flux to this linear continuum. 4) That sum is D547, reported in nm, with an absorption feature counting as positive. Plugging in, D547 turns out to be 0.00 nm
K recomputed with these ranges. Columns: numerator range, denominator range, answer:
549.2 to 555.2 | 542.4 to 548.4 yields 1.03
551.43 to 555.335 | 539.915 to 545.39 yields 1.06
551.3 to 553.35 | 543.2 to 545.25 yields 1.03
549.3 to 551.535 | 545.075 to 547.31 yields 1.01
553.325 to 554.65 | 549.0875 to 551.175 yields 1.03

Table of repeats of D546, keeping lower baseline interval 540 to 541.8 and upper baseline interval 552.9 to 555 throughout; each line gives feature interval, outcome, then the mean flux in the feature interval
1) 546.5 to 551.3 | -0.040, 15.2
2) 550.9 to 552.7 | -0.017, 15.3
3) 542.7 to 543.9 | -0.015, 15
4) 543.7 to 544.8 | -0.039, 15.4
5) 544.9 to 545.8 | -0.005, 15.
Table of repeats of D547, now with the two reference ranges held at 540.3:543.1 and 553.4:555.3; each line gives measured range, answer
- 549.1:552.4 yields 0.030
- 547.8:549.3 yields 0.019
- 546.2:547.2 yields -0.001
